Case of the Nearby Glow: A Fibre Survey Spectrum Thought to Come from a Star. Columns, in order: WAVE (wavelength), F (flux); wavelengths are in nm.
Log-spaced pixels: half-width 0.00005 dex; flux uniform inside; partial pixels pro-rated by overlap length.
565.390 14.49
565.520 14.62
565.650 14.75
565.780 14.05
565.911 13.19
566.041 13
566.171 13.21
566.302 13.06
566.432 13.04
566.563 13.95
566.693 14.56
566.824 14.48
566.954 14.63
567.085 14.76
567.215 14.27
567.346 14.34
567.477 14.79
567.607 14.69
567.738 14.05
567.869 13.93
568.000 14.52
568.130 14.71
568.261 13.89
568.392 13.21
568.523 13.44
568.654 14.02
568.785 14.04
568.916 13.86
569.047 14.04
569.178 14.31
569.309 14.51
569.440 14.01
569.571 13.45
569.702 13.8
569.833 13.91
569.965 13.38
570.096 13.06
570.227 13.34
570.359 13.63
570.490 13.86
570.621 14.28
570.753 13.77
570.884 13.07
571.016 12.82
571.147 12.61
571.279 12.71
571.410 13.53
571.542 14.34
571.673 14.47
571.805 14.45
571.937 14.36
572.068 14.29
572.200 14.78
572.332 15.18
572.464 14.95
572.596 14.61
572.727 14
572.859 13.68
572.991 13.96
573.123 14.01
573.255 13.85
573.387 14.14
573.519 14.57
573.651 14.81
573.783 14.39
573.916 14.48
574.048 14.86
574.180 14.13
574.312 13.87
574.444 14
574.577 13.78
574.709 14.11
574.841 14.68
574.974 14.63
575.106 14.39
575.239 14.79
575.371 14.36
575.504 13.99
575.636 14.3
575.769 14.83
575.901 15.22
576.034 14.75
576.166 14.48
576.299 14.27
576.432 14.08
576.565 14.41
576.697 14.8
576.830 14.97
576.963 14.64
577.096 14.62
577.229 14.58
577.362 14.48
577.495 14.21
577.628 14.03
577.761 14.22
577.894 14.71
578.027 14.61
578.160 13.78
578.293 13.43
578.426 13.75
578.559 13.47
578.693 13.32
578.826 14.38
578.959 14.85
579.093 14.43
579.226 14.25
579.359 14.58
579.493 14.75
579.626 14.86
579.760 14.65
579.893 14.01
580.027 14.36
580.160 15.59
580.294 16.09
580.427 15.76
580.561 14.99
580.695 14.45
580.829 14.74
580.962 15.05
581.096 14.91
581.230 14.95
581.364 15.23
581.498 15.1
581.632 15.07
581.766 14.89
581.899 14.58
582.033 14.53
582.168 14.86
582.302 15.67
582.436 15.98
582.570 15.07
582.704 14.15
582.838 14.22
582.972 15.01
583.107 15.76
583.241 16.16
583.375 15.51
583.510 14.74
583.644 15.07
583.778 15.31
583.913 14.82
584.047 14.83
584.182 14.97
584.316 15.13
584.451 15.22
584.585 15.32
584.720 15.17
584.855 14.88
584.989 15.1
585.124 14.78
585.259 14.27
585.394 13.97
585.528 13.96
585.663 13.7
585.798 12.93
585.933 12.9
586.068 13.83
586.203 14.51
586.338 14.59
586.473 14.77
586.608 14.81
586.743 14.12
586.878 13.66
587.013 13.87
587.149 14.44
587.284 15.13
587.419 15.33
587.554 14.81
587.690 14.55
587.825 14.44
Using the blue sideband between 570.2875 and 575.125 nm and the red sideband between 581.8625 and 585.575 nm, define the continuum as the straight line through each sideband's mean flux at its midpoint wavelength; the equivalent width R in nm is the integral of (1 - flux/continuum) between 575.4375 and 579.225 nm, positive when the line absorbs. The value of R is 0.03 nm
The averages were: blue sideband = 14.1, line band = 14.3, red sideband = 15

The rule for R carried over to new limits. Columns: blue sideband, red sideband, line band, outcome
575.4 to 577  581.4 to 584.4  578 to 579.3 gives 0.064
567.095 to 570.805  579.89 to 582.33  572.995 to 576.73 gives 0.025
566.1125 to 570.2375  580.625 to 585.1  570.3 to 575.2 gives 0.069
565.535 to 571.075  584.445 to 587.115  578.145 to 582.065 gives -0.130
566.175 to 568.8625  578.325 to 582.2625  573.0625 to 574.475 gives 0.010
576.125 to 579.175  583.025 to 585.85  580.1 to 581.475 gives -0.060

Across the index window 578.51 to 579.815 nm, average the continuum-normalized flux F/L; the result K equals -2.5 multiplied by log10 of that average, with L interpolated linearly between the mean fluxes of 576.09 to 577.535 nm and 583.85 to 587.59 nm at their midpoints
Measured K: 0.011 mag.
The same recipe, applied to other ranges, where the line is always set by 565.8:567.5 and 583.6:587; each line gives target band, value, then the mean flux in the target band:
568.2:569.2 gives 0.01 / 13.8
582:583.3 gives -0.05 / 15.1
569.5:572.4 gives 0.02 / 13.8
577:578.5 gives 0.00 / 14.2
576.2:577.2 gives -0.02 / 14.5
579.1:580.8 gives -0.04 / 14.8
